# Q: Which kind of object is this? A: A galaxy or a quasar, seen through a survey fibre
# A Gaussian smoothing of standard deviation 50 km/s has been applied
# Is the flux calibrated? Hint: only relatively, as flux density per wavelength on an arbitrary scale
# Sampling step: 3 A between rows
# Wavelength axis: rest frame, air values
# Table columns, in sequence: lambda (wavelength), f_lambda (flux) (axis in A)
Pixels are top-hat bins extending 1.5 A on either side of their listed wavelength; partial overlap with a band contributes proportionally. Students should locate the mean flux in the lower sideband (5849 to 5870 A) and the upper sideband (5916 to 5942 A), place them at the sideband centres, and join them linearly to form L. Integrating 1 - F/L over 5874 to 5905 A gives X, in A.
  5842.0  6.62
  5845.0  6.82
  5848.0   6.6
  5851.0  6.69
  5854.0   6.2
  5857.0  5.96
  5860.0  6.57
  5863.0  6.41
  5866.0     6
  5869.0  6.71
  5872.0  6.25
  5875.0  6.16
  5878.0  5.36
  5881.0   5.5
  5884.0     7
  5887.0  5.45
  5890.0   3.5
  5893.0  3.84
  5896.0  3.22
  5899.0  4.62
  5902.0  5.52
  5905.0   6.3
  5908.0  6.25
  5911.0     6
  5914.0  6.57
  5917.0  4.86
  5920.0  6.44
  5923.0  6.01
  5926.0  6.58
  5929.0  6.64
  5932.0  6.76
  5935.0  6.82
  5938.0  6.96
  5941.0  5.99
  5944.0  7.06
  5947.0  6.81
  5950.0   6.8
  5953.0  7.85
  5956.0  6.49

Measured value 6.4 A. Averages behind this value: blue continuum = 6.36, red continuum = 6.38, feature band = 5.06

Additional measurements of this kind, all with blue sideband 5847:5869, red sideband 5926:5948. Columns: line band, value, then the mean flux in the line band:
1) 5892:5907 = 4.1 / 4.78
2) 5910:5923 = 1.3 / 5.97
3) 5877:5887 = 0.9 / 5.91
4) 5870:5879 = 0.6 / 6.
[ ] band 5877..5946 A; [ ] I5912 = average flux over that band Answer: 5.8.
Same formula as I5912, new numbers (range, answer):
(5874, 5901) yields 4.95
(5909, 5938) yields 6.33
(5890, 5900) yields 3.8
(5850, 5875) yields 6.33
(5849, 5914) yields 5.72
